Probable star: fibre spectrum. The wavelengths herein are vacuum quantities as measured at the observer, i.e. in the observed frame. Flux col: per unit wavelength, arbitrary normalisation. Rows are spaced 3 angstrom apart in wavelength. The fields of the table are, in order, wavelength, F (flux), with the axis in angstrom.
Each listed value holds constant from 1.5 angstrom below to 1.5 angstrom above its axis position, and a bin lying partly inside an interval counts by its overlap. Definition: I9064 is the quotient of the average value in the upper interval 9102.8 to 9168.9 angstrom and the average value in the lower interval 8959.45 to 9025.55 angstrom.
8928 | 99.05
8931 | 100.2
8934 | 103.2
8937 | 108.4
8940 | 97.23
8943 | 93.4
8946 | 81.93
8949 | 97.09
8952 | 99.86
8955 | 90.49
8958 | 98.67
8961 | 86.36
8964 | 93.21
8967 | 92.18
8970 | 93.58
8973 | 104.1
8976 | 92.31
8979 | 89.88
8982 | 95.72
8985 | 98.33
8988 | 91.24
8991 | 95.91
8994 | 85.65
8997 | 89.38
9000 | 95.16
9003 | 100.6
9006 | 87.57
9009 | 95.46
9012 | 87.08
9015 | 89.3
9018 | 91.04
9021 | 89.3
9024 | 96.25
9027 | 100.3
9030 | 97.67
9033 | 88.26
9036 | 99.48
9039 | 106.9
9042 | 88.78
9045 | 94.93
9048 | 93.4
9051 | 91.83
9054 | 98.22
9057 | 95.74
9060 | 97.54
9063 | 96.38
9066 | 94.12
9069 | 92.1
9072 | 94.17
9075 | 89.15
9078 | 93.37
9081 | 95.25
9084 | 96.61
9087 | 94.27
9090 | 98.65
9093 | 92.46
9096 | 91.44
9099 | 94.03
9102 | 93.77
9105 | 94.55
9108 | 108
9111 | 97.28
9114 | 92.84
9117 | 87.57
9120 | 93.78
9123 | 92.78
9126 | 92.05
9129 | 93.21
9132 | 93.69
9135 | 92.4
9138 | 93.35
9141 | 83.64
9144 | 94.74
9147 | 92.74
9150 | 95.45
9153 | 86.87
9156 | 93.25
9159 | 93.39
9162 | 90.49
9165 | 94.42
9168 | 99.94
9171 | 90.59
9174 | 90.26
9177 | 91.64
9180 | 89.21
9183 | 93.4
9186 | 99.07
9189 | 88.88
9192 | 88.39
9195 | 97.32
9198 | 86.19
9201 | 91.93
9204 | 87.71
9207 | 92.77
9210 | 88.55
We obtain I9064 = 1.01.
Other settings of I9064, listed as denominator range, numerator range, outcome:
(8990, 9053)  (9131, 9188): 0.99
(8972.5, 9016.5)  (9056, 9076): 1.01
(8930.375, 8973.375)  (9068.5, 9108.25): 0.99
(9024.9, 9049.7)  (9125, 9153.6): 0.96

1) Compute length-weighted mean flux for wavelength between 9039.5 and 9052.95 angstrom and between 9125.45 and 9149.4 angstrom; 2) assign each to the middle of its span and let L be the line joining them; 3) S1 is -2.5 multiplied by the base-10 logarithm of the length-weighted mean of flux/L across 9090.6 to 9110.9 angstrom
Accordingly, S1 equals -0.04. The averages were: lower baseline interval 93.5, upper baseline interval 92.1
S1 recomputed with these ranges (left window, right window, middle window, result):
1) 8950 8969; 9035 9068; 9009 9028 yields 0.03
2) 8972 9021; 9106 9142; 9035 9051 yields -0.04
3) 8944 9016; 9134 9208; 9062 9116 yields -0.03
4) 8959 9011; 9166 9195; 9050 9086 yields -0.02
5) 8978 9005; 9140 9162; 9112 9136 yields -0.01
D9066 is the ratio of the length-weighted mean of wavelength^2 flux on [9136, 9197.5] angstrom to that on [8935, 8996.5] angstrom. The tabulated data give 1.0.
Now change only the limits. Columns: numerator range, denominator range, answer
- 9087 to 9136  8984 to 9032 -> 1.04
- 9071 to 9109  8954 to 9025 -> 1.05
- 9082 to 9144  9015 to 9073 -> 1.00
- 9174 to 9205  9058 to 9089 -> 0.99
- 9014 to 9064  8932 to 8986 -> 1.01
